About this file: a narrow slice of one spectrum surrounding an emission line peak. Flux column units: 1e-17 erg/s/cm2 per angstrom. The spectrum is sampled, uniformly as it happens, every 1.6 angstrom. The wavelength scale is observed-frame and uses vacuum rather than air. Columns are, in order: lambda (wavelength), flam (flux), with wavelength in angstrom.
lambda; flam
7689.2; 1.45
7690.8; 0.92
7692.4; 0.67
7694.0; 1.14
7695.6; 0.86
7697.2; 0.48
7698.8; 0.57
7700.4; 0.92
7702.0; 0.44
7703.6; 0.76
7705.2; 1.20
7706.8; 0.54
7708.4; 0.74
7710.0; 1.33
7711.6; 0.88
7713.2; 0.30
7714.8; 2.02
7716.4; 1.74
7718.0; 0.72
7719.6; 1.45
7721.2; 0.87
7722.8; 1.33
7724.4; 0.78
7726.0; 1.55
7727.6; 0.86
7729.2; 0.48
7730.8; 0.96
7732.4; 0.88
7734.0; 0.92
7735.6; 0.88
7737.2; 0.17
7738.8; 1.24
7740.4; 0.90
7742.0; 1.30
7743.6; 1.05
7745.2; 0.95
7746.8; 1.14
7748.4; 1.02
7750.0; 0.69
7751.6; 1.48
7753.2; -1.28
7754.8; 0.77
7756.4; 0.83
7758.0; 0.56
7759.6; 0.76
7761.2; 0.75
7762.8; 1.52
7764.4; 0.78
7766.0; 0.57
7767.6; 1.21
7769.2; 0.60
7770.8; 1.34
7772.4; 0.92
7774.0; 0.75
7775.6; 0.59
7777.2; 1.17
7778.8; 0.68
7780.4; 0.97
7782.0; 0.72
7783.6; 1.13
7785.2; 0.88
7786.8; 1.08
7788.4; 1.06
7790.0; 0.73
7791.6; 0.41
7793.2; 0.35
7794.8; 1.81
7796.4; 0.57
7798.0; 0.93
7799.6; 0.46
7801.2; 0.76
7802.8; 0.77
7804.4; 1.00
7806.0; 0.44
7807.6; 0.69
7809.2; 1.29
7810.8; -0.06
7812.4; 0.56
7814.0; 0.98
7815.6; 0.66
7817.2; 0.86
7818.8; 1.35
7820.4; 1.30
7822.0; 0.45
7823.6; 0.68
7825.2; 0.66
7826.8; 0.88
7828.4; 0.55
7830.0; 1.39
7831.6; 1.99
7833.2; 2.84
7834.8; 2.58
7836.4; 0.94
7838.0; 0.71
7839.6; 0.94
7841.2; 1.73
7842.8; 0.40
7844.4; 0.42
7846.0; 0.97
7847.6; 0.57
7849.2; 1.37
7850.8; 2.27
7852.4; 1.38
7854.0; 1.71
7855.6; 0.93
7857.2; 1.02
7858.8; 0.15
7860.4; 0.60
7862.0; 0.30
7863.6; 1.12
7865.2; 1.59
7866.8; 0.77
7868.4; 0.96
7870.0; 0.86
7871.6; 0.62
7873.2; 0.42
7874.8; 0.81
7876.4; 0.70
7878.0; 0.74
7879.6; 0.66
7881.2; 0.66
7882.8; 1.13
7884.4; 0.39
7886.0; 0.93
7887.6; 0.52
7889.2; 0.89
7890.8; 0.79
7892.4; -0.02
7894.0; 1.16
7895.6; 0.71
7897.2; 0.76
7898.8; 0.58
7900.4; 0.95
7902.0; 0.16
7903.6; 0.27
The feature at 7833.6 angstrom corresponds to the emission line [S II] 6716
